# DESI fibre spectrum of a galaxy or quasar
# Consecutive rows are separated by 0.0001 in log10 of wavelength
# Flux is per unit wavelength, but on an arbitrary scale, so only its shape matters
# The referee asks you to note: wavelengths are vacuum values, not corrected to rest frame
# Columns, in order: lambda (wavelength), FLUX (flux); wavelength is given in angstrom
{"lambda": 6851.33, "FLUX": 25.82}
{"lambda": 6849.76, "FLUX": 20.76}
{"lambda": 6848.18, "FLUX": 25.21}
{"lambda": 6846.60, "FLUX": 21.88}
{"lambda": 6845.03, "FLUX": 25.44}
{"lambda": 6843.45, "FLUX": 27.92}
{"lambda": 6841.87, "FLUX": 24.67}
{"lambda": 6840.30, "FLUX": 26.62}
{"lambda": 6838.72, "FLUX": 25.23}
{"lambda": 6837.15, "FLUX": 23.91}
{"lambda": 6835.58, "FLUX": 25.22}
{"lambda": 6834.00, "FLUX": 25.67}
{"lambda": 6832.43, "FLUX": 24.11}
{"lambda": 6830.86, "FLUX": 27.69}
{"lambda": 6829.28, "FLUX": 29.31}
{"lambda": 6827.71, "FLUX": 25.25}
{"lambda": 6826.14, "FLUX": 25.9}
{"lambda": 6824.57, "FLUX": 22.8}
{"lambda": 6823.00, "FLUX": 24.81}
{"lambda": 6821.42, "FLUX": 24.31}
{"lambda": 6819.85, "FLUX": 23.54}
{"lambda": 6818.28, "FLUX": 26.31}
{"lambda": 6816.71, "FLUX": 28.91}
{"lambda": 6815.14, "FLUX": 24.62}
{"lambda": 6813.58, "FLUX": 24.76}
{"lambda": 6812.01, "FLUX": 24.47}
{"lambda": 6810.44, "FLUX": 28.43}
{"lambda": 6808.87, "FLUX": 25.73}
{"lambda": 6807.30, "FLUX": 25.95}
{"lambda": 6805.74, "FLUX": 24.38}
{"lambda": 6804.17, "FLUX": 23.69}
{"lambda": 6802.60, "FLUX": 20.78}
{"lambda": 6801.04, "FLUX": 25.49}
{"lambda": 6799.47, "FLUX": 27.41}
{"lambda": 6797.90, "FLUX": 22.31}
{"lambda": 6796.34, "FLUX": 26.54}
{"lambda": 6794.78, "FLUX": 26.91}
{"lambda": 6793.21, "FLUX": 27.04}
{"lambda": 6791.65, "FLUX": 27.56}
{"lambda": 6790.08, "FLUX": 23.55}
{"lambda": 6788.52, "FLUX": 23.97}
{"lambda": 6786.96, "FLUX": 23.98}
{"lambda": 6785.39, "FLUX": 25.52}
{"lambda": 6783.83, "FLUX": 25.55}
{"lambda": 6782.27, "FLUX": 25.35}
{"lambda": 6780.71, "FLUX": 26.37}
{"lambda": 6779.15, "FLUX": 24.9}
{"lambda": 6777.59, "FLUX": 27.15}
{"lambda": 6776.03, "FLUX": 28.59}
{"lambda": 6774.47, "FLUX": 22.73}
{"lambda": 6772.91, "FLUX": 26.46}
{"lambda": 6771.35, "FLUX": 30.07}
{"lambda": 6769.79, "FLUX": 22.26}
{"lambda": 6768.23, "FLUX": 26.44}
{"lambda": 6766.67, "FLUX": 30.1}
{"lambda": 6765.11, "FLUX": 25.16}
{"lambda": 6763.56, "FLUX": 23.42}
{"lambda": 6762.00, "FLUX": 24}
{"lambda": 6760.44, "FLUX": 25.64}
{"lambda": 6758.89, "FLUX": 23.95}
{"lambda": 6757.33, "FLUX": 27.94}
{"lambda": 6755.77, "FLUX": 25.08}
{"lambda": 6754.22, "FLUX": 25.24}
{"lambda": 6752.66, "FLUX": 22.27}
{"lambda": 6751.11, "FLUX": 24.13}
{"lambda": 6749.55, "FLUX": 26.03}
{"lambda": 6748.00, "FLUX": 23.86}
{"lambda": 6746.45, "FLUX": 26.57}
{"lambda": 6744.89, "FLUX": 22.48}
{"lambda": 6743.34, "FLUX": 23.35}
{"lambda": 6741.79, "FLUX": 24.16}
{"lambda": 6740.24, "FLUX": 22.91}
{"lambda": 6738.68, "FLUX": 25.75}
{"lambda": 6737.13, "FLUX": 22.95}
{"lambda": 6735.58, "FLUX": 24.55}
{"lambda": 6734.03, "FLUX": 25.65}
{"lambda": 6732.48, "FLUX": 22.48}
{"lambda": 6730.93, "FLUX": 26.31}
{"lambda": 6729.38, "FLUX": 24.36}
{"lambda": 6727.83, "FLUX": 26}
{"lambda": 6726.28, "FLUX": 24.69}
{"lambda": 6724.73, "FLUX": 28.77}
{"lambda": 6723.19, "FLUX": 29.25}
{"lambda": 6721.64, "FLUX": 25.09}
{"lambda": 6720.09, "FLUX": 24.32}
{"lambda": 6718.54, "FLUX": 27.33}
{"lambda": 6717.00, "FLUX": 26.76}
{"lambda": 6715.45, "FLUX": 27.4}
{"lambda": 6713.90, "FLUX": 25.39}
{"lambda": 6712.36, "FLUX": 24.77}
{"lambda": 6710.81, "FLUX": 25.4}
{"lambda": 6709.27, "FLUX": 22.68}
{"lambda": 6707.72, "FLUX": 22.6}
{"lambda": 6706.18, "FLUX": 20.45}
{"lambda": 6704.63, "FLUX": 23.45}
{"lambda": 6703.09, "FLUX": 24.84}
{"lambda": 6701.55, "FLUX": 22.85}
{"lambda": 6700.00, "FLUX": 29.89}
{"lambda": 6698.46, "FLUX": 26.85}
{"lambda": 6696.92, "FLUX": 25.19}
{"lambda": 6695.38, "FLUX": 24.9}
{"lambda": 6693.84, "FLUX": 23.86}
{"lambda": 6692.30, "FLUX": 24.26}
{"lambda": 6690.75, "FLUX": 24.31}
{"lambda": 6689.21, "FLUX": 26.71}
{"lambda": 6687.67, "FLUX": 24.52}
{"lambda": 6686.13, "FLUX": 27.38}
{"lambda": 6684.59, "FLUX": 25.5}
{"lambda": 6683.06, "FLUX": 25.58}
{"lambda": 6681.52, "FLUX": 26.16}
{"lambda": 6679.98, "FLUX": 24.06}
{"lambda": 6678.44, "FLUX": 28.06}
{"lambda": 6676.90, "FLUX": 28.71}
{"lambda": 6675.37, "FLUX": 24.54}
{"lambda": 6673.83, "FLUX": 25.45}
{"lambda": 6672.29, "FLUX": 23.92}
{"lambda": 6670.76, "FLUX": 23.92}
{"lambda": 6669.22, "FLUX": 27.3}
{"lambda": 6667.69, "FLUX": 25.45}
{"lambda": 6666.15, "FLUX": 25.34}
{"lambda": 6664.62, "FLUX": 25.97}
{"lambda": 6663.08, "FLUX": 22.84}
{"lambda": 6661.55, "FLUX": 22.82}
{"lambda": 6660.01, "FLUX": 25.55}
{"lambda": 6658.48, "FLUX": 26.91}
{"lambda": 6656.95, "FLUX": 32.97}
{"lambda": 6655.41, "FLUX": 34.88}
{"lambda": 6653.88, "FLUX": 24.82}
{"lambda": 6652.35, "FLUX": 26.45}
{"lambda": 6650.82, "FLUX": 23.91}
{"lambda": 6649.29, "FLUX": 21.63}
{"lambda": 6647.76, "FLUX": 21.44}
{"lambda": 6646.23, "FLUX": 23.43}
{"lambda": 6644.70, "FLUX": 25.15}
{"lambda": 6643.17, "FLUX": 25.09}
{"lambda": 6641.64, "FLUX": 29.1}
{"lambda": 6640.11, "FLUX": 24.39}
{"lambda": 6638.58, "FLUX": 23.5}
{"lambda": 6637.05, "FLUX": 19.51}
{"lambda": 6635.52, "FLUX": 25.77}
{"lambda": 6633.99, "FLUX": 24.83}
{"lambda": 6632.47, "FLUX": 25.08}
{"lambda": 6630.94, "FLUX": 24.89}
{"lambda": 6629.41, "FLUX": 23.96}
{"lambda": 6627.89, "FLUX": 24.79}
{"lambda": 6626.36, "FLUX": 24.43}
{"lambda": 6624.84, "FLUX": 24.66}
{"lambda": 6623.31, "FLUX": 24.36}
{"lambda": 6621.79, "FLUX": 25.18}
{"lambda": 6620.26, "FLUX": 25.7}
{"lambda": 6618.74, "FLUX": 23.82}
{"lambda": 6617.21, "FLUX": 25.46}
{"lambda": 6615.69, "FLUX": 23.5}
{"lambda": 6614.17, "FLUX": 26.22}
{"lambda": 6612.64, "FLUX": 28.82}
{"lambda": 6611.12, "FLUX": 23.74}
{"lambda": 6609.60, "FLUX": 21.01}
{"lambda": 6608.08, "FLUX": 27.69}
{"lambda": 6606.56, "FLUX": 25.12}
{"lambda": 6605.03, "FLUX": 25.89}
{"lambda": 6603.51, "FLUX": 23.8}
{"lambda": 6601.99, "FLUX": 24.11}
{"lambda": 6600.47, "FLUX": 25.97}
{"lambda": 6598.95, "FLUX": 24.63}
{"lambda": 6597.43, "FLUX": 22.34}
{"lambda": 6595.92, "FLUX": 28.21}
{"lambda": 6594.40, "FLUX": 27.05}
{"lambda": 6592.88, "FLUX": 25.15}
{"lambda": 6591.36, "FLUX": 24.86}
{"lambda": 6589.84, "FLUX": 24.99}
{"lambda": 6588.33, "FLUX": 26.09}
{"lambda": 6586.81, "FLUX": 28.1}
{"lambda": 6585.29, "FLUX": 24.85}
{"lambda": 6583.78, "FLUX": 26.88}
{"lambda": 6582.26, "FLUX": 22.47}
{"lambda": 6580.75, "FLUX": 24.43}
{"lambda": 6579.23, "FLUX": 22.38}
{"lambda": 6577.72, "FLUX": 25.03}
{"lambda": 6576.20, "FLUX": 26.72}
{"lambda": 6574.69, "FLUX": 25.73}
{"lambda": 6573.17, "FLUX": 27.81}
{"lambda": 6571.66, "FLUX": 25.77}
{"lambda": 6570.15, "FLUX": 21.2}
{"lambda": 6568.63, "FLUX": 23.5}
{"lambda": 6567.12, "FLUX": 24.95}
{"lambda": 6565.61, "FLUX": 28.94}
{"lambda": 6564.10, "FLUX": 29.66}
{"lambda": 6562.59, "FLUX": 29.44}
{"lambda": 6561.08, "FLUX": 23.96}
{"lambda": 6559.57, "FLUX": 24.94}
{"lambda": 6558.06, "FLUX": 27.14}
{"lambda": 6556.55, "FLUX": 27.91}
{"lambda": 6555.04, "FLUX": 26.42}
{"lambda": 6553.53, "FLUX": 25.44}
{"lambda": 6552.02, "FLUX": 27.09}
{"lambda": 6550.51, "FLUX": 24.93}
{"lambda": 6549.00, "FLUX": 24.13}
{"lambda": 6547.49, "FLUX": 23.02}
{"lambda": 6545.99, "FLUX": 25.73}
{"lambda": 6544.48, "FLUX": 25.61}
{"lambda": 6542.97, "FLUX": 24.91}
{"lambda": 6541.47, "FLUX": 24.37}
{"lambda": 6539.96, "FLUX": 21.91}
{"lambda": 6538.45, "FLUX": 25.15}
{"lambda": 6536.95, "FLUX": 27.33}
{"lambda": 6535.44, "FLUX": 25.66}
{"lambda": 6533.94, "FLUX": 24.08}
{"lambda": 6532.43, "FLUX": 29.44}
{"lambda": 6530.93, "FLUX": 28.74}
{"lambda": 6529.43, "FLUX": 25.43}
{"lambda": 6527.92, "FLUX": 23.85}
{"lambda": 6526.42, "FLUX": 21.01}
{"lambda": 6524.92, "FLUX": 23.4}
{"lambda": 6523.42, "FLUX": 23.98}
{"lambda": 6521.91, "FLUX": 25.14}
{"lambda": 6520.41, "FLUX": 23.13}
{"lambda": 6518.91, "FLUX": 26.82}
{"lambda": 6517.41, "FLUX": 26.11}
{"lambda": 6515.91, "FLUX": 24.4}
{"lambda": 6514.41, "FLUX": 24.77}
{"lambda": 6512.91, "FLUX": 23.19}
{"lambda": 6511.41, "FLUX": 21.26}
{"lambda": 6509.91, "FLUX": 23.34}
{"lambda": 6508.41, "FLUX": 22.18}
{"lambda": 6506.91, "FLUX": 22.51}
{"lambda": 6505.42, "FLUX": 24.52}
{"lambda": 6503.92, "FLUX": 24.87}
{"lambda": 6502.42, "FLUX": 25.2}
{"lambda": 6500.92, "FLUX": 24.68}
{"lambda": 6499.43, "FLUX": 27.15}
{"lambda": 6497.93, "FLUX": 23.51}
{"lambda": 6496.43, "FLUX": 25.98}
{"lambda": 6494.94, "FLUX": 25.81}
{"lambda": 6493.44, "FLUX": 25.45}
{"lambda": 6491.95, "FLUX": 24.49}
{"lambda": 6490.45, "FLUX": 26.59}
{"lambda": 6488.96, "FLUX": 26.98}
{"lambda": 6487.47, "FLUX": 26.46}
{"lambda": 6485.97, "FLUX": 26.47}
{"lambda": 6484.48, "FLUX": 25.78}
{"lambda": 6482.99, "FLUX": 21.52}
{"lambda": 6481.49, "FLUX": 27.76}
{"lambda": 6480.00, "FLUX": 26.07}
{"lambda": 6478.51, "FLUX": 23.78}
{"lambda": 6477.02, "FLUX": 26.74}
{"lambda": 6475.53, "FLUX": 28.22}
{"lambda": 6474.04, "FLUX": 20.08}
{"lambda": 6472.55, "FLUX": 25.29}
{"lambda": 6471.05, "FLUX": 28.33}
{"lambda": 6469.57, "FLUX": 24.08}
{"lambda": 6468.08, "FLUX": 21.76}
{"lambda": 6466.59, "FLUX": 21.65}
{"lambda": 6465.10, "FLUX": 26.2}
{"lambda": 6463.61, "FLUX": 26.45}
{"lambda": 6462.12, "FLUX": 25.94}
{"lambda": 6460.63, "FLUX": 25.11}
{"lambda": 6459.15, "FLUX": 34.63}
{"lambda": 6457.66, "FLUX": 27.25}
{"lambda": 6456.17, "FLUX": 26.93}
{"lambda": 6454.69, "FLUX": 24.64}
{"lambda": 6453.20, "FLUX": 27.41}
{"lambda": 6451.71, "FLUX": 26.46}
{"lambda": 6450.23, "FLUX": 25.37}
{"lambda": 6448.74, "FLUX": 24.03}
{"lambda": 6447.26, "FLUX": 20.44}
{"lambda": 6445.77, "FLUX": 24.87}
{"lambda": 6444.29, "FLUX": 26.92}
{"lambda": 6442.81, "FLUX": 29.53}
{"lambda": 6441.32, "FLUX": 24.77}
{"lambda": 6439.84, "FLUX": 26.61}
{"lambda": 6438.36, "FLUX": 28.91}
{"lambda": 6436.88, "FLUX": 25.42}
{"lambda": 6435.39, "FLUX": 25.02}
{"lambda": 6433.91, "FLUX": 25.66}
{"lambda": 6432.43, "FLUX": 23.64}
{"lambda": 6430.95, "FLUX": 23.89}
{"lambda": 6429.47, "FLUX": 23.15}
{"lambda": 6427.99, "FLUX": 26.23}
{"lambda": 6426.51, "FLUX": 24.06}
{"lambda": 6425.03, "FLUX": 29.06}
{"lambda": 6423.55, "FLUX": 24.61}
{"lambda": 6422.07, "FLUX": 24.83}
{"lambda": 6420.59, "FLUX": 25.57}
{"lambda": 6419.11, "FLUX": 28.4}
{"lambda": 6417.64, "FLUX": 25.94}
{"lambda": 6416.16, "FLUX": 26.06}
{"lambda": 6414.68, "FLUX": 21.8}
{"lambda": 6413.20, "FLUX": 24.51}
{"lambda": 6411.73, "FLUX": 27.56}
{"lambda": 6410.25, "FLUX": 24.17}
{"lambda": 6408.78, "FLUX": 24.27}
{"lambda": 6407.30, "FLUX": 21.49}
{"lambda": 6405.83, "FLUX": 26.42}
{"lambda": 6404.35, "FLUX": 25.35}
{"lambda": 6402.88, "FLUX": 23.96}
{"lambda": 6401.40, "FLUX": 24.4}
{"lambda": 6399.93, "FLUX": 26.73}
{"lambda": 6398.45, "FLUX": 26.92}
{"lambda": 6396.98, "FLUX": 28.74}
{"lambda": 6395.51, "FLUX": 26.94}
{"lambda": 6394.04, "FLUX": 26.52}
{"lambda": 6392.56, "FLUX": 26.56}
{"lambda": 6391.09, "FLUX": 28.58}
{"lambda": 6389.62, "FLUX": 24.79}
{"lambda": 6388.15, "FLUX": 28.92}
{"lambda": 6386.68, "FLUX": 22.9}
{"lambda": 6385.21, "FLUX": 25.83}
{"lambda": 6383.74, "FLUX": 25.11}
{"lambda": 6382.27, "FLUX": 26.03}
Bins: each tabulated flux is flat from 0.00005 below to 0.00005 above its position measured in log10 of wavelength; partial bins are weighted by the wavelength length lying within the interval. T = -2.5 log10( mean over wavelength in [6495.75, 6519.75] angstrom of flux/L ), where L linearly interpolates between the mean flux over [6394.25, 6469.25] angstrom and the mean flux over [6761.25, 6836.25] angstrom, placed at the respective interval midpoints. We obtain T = 0.05 mag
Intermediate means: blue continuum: 25.6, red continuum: 25.5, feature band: 24.4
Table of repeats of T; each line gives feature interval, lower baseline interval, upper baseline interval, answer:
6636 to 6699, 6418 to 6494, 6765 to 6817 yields 0.01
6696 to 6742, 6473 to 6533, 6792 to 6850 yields 0.00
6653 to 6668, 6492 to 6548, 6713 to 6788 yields -0.07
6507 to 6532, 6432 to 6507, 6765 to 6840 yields 0.06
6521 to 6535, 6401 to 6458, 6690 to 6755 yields 0.01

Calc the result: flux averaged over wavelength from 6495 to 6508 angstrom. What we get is 24.8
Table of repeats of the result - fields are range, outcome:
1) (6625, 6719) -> 25.2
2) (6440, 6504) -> 25.6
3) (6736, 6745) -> 23.7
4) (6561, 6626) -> 25.4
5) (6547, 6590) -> 25.7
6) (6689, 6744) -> 25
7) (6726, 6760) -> 24.6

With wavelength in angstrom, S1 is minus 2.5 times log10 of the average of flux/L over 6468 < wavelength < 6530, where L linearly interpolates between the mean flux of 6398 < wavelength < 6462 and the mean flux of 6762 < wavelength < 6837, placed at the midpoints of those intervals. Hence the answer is 0.04 mag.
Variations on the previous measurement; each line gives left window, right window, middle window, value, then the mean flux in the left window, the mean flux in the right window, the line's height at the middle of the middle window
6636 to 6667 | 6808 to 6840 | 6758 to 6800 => -0.007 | 25.3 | 25.6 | 25.5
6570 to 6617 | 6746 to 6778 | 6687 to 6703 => 0.005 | 25.2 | 25.5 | 25.4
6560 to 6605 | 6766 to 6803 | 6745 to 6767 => 0.028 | 25.5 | 25.7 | 25.7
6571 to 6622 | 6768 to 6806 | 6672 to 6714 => 0.011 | 25.3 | 25.4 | 25.3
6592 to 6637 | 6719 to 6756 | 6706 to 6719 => -0.001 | 25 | 24.9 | 24.9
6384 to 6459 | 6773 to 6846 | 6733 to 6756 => 0.053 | 25.7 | 25.5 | 25.5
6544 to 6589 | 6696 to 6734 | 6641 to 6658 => -0.033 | 25.7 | 25.3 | 25.5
